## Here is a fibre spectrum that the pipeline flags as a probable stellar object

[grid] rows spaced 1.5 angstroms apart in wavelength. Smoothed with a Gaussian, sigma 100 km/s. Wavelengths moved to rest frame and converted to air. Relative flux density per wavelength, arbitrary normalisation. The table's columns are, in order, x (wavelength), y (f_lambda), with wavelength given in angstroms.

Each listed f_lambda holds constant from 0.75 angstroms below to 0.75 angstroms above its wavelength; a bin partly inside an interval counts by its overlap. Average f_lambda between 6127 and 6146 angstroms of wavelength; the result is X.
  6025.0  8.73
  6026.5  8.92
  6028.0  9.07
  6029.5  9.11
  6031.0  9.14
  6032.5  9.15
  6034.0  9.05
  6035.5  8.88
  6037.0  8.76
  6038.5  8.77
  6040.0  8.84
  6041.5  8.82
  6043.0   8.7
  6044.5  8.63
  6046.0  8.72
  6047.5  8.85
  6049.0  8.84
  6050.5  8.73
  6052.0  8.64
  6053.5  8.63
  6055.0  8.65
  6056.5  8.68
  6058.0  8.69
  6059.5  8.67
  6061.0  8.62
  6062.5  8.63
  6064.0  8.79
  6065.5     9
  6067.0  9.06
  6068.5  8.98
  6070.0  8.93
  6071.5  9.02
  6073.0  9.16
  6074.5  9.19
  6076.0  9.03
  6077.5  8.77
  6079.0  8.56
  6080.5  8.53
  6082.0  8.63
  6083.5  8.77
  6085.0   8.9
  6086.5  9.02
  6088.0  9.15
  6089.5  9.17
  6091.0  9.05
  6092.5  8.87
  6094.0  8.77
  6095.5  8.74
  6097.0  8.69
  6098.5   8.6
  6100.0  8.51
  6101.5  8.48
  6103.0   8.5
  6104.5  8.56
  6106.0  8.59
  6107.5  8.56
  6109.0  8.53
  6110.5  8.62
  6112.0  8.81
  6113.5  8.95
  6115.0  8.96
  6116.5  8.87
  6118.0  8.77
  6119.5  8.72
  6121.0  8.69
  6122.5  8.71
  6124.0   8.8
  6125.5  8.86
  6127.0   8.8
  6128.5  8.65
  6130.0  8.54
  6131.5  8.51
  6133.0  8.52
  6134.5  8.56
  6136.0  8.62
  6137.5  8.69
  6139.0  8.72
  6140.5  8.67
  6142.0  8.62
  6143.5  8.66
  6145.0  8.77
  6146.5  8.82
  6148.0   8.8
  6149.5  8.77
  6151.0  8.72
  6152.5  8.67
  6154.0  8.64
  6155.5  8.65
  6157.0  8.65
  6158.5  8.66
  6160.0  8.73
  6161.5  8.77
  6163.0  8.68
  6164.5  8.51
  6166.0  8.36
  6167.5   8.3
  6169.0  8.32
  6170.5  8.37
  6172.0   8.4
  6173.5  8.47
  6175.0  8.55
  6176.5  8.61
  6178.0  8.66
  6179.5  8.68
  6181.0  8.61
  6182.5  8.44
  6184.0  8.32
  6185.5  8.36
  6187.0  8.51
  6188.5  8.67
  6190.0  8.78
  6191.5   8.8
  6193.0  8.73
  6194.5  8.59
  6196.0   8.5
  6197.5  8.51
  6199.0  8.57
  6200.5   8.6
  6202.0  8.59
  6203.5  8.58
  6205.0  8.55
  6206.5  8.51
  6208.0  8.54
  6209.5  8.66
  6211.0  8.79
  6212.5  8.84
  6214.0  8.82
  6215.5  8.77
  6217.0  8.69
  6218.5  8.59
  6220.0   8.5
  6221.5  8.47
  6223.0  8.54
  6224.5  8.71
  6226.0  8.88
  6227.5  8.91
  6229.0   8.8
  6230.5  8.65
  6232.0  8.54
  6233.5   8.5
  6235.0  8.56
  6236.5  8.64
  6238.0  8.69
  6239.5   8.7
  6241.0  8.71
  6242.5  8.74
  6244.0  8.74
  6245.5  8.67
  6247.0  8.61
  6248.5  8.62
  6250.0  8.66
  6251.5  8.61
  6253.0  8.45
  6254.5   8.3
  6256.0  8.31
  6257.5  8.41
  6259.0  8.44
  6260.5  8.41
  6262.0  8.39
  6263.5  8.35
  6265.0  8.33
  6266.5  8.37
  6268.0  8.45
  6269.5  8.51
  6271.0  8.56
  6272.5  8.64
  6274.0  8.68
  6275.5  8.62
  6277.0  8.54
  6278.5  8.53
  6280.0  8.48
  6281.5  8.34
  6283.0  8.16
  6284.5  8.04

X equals 8.64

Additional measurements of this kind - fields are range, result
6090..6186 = 8.64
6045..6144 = 8.75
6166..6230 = 8.59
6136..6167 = 8.67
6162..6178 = 8.47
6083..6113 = 8.75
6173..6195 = 8.59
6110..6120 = 8.82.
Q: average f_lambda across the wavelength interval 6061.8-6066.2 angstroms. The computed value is 8.81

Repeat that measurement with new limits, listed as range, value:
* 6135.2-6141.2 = 8.67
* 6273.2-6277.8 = 8.61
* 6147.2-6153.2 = 8.74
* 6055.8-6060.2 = 8.68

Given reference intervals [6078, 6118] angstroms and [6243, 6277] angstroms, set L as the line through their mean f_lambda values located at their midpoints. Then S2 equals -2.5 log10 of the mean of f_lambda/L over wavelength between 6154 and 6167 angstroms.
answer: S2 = 0.00 mag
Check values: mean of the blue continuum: 8.75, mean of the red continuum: 8.51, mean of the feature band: 8.62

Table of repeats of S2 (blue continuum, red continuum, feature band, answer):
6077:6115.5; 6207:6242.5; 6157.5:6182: 0.02 mag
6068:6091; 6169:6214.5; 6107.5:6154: 0.01 mag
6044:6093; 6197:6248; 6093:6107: 0.02 mag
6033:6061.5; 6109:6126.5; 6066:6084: -0.02 mag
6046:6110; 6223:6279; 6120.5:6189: 0.01 mag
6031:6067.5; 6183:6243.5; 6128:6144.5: 0.01 mag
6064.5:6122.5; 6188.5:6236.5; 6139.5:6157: 0.00 mag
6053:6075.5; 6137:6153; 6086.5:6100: -0.01 mag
